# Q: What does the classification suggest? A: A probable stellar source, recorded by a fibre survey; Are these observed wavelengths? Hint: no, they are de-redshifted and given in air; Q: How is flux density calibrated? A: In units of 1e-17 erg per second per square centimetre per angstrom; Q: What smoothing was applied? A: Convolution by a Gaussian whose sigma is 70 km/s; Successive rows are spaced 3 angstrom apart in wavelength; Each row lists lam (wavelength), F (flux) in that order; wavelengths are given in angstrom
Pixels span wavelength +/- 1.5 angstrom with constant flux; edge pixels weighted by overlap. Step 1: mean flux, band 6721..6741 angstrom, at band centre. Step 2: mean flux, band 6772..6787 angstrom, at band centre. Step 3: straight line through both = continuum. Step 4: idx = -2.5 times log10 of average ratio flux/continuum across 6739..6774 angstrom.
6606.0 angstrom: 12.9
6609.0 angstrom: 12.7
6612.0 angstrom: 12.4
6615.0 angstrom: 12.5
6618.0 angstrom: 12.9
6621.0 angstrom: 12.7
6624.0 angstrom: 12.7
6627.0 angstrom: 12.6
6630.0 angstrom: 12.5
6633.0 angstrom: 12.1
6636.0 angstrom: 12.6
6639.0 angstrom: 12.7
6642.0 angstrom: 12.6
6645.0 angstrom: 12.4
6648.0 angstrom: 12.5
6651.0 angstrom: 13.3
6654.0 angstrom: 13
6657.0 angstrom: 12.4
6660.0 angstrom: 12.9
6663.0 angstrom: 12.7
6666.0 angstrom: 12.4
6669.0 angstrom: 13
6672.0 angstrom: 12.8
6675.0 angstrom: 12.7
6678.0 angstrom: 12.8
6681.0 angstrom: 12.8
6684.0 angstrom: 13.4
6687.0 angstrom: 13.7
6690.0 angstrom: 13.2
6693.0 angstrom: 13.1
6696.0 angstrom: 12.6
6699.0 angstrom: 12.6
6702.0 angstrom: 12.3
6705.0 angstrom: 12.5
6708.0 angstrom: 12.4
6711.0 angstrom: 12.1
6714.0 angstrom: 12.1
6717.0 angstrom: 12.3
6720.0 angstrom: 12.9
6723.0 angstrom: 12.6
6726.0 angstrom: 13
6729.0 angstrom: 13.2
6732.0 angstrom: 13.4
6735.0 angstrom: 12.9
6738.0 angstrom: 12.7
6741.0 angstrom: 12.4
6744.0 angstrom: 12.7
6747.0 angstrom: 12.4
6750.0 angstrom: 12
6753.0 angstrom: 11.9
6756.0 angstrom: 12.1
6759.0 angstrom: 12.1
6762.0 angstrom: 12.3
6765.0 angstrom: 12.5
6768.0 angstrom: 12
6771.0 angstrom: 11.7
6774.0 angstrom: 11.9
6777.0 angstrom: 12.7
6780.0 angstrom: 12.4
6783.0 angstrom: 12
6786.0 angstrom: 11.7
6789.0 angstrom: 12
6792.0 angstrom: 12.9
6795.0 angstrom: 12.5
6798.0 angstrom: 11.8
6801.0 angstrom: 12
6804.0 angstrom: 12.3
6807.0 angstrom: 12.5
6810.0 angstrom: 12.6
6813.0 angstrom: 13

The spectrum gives 0.029 mag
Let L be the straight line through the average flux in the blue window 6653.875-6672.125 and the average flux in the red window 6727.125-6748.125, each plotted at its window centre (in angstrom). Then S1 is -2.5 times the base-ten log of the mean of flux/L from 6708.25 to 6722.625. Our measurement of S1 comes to 0.036 mag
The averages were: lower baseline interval 12.7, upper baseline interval 12.8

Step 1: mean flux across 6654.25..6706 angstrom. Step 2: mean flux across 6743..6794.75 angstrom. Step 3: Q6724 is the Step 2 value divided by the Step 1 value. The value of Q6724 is 0.95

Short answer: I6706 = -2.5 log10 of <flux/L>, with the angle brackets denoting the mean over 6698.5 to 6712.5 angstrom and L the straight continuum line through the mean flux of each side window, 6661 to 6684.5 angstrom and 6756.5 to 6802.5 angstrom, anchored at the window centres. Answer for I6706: 0.02 mag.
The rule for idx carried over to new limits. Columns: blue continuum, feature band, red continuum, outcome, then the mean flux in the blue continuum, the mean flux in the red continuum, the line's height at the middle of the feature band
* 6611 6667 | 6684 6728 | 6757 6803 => -0.03 mag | 12.6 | 12.2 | 12.4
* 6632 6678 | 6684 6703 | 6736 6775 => -0.04 mag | 12.7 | 12.2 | 12.5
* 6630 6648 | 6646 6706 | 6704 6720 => -0.04 mag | 12.5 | 12.3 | 12.4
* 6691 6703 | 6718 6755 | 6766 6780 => -0.02 mag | 12.7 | 12.1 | 12.4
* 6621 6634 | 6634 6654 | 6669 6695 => 0.00 mag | 12.5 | 13.1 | 12.7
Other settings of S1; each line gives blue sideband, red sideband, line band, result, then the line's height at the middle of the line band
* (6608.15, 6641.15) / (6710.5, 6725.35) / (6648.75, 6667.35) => -0.02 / 12.5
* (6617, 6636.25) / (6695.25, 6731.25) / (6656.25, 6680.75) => -0.01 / 12.6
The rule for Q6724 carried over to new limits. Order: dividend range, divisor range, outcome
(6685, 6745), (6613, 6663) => 1.01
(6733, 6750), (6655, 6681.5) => 0.99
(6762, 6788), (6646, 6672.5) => 0.95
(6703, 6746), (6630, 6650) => 1.01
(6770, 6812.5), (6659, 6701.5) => 0.95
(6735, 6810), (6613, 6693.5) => 0.96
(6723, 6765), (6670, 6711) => 0.98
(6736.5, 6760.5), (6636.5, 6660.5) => 0.97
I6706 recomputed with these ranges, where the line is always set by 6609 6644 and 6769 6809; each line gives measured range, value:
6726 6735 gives -0.07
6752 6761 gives 0.02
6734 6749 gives -0.03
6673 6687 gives -0.05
